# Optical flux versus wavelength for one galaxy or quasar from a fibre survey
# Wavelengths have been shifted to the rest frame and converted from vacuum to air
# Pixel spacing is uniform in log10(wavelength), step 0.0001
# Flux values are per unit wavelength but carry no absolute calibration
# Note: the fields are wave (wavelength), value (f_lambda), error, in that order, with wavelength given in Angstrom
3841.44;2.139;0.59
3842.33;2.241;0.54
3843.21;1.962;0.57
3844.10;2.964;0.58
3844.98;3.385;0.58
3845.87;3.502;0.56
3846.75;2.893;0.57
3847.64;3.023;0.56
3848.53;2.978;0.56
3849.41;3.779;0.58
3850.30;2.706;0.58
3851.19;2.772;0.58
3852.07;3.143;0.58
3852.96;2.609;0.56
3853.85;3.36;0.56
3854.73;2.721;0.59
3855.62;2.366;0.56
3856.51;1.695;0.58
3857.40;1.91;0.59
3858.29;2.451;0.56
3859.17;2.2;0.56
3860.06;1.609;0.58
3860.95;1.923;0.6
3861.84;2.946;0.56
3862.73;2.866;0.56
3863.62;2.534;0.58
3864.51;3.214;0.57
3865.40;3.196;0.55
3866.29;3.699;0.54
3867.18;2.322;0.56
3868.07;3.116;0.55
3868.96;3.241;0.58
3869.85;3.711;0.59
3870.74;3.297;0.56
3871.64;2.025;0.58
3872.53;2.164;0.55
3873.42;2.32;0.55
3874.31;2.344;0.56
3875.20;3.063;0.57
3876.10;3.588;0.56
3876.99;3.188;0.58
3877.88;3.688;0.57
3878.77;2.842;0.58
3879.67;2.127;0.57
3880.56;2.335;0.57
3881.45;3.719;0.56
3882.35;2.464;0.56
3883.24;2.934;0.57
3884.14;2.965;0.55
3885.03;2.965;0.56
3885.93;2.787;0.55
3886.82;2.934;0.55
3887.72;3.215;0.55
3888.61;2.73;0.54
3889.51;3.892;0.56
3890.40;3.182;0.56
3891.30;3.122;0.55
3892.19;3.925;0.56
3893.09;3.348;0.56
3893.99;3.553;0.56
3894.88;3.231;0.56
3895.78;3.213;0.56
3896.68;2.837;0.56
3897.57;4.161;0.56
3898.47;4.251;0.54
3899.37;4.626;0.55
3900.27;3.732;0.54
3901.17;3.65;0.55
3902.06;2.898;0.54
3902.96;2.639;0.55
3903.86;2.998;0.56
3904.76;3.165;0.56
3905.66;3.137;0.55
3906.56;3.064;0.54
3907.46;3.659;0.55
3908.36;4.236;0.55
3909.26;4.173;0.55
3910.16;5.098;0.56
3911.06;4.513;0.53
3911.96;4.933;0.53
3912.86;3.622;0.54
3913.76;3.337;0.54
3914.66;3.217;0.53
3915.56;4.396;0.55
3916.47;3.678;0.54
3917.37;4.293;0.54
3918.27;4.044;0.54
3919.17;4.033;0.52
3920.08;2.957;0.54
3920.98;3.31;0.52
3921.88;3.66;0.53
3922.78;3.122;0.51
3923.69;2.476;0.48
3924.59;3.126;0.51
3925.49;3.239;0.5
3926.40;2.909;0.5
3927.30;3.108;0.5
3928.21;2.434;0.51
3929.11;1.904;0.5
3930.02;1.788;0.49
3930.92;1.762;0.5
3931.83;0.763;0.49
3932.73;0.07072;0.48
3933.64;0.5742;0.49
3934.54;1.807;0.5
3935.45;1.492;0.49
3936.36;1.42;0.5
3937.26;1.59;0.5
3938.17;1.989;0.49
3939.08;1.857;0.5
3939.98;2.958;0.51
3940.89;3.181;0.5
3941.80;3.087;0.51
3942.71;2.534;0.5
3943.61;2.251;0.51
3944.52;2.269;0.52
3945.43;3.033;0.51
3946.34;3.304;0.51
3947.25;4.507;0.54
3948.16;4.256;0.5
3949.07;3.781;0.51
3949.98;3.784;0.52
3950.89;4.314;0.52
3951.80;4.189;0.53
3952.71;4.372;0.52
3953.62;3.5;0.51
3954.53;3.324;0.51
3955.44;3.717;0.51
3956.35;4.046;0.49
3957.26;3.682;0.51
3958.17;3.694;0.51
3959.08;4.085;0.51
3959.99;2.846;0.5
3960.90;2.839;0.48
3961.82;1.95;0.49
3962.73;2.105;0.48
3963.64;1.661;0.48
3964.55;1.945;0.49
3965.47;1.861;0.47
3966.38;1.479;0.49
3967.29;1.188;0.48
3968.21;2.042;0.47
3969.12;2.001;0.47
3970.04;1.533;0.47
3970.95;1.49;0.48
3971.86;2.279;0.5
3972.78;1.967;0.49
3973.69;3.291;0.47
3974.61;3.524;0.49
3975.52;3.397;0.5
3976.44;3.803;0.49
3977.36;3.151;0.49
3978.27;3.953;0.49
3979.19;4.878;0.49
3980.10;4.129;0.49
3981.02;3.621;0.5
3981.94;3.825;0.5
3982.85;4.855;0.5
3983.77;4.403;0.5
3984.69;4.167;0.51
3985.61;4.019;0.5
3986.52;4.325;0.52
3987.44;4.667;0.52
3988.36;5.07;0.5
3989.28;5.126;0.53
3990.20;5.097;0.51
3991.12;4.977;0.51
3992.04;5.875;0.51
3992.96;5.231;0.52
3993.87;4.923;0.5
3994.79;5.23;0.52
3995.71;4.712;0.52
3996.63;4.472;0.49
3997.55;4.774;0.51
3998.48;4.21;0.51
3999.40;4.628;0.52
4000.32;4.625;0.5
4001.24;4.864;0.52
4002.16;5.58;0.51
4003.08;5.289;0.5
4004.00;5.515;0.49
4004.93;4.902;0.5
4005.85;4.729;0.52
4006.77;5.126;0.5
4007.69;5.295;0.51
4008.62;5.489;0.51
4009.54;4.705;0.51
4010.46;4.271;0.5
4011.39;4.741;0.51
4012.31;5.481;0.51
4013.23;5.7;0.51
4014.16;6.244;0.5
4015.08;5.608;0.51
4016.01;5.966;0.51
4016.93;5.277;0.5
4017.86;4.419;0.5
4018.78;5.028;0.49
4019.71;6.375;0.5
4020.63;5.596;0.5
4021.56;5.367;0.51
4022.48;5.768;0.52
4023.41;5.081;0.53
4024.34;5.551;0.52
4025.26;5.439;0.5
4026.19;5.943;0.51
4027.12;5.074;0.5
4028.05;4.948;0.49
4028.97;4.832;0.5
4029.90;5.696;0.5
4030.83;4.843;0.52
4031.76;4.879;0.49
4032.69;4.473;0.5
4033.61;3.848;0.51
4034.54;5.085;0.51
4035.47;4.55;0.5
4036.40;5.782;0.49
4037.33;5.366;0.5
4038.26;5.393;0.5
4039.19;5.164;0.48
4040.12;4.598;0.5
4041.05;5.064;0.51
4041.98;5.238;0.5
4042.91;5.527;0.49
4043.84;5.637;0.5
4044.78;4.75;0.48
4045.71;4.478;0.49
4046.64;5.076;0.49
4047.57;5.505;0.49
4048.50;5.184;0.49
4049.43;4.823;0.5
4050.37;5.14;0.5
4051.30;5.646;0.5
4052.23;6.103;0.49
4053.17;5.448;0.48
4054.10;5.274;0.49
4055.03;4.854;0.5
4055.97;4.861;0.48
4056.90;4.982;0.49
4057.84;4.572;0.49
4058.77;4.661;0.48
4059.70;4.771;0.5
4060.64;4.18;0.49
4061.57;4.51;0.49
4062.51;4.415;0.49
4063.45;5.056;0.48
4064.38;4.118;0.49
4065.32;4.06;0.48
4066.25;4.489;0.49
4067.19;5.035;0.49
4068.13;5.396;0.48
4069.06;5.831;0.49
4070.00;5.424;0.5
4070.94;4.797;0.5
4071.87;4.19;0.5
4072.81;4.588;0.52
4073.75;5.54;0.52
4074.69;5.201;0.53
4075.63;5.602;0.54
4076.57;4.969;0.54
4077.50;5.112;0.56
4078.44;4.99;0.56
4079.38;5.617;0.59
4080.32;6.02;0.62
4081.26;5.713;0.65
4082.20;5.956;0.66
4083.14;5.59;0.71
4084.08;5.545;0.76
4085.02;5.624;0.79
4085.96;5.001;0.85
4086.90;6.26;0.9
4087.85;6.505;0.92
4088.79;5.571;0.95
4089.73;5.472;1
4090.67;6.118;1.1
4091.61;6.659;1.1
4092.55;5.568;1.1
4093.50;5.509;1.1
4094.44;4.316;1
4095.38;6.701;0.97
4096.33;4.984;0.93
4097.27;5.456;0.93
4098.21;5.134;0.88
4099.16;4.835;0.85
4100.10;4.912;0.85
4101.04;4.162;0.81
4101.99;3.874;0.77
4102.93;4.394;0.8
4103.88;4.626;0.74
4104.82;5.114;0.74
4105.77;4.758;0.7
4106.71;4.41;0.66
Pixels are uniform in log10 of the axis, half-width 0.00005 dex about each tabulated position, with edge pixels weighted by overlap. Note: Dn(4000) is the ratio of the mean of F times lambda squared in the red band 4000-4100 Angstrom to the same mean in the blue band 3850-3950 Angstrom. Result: 1.9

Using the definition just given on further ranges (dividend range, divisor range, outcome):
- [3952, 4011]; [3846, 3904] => 1.37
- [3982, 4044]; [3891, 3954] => 1.68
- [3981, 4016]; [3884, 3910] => 1.52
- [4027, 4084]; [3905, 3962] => 1.72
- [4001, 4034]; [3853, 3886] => 2.05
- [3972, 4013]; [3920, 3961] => 1.64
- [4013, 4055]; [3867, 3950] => 1.83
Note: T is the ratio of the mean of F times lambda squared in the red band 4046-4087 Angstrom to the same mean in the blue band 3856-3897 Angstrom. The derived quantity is 2.0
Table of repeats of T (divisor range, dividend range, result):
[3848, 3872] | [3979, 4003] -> 1.83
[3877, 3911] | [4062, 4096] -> 1.75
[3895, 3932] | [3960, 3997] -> 1.08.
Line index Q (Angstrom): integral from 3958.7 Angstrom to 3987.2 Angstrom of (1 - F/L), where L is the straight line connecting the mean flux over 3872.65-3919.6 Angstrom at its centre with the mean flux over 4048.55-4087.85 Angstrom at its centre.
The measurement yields 8.2 Angstrom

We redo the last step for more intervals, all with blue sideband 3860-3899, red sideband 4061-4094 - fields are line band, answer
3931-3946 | 7.2 Angstrom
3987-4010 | -3.1 Angstrom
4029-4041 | -0.4 Angstrom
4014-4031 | -2.7 Angstrom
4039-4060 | -0.5 Angstrom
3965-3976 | 5.2 Angstrom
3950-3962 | 0.9 Angstrom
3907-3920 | -2.4 Angstrom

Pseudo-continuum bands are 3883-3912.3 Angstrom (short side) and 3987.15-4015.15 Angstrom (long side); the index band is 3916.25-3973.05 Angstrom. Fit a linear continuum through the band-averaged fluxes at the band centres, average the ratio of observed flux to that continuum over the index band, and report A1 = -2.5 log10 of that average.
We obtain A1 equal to 0.47 mag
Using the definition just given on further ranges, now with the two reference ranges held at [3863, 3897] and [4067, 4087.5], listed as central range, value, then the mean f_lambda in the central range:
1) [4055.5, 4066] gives 0.14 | 4.56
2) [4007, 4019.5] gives -0.14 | 5.27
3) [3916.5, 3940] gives 0.42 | 2.42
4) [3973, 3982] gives 0.13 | 3.71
